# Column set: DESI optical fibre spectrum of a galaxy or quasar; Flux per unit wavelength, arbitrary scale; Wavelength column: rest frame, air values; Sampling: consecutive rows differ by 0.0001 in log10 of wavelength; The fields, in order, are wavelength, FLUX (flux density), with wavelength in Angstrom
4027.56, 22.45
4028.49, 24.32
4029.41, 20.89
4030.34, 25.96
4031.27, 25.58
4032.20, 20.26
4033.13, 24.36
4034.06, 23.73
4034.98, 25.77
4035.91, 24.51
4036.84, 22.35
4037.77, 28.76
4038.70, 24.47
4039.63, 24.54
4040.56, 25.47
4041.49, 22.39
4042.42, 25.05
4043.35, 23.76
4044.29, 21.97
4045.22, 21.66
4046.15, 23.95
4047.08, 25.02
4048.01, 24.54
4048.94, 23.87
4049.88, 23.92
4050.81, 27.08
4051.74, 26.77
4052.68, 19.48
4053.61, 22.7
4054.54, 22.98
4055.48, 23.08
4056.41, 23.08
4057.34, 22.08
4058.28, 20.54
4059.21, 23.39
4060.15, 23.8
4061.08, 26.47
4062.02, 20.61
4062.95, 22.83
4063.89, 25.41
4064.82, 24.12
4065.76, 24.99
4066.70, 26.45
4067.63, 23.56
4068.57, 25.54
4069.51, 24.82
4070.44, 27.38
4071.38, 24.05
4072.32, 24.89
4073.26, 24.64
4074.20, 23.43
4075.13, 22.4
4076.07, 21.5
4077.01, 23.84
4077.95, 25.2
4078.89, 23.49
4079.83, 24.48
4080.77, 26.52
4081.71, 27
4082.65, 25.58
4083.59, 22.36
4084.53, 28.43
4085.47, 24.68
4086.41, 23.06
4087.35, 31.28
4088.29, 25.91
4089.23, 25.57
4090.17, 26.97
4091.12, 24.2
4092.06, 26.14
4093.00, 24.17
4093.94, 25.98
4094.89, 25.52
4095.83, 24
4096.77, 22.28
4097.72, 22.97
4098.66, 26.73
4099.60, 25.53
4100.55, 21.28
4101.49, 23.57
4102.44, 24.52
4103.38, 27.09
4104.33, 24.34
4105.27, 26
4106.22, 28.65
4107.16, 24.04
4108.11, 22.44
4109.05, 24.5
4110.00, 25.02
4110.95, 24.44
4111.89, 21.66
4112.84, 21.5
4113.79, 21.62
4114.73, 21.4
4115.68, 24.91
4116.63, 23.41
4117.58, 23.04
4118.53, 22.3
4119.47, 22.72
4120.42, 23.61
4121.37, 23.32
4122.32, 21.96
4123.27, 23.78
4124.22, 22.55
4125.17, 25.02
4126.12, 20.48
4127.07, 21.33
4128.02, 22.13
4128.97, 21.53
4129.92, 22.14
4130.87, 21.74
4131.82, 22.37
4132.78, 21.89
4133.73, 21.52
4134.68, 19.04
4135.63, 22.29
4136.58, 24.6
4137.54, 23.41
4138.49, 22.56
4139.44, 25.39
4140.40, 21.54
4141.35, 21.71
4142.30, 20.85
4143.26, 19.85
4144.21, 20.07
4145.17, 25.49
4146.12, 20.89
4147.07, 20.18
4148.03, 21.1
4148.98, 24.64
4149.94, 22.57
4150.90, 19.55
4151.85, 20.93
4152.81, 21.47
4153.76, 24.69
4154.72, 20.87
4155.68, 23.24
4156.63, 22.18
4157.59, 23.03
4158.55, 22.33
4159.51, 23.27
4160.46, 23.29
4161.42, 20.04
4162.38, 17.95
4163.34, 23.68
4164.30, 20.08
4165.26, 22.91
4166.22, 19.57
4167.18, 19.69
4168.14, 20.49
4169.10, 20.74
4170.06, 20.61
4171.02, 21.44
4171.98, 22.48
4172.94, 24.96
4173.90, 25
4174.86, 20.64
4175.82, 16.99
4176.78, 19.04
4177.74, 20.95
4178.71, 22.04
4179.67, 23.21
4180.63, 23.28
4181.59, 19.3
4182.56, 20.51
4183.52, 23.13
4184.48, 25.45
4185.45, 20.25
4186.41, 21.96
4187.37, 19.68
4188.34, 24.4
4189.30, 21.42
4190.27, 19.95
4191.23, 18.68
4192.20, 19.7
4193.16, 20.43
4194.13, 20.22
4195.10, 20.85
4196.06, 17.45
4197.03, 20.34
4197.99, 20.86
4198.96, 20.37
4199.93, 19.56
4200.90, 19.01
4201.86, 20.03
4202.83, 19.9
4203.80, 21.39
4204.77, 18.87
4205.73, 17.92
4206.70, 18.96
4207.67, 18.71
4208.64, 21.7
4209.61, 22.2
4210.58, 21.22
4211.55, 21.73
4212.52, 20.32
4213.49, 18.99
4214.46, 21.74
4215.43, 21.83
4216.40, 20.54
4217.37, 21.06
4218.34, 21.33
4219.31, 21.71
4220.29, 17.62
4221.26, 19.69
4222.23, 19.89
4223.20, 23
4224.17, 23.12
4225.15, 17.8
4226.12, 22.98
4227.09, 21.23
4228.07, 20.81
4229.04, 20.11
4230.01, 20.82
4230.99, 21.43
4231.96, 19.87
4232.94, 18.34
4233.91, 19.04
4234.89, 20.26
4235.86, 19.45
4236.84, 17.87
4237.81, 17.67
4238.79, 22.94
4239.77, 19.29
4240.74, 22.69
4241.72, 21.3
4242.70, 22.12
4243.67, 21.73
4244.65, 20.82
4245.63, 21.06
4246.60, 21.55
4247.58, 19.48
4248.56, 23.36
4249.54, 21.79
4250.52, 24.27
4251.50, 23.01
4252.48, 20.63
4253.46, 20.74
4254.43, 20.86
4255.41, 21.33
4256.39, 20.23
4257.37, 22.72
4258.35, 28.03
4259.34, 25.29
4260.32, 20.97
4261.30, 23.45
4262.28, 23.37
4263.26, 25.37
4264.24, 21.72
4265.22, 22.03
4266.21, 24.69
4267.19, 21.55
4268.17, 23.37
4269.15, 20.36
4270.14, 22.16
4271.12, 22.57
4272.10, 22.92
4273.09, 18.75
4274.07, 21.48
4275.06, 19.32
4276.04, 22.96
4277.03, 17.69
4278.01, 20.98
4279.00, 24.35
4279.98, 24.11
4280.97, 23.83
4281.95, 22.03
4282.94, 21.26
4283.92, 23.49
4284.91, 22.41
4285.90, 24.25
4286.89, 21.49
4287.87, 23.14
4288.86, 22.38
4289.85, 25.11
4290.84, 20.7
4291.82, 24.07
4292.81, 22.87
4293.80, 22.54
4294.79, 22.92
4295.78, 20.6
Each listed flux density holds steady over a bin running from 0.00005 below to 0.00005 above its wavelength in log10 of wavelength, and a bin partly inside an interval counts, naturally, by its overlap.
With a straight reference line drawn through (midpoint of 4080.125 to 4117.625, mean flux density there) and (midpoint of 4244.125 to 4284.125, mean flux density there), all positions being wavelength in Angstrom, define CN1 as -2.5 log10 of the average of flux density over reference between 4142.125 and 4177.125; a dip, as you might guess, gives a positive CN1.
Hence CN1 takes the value 0.11 mag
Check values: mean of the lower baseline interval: 24.7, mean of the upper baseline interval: 22.2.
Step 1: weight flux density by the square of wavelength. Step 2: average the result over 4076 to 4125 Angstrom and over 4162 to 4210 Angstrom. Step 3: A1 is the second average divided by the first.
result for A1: 0.9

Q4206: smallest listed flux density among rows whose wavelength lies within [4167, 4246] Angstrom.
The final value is 16.99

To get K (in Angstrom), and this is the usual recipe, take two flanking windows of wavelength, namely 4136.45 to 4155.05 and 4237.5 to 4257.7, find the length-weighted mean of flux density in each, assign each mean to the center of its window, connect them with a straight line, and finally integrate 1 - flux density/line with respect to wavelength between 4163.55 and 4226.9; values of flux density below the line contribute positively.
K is 2.8 Angstrom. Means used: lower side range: 22.1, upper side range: 21.4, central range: 20.8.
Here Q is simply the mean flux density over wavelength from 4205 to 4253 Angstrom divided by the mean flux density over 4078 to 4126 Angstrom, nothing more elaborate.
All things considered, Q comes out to 0.9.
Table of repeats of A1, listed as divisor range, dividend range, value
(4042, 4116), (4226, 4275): 0.96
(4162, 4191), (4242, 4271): 1.09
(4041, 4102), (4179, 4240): 0.90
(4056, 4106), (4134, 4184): 0.92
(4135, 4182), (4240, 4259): 1.05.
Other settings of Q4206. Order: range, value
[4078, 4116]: 21.28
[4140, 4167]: 17.95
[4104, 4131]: 20.48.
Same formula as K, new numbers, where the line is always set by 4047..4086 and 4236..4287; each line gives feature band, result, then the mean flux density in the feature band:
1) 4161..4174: 0.98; 21.3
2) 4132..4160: 1.42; 22.1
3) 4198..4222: 2.44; 20.3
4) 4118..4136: 1.01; 22.2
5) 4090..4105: -0.52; 24.7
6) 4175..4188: 0.94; 21.2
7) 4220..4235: 1.31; 20.4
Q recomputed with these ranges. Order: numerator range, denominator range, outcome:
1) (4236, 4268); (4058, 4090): 0.89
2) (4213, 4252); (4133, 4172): 0.96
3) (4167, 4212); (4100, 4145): 0.91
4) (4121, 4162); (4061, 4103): 0.89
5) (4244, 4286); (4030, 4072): 0.92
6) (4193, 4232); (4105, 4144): 0.90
